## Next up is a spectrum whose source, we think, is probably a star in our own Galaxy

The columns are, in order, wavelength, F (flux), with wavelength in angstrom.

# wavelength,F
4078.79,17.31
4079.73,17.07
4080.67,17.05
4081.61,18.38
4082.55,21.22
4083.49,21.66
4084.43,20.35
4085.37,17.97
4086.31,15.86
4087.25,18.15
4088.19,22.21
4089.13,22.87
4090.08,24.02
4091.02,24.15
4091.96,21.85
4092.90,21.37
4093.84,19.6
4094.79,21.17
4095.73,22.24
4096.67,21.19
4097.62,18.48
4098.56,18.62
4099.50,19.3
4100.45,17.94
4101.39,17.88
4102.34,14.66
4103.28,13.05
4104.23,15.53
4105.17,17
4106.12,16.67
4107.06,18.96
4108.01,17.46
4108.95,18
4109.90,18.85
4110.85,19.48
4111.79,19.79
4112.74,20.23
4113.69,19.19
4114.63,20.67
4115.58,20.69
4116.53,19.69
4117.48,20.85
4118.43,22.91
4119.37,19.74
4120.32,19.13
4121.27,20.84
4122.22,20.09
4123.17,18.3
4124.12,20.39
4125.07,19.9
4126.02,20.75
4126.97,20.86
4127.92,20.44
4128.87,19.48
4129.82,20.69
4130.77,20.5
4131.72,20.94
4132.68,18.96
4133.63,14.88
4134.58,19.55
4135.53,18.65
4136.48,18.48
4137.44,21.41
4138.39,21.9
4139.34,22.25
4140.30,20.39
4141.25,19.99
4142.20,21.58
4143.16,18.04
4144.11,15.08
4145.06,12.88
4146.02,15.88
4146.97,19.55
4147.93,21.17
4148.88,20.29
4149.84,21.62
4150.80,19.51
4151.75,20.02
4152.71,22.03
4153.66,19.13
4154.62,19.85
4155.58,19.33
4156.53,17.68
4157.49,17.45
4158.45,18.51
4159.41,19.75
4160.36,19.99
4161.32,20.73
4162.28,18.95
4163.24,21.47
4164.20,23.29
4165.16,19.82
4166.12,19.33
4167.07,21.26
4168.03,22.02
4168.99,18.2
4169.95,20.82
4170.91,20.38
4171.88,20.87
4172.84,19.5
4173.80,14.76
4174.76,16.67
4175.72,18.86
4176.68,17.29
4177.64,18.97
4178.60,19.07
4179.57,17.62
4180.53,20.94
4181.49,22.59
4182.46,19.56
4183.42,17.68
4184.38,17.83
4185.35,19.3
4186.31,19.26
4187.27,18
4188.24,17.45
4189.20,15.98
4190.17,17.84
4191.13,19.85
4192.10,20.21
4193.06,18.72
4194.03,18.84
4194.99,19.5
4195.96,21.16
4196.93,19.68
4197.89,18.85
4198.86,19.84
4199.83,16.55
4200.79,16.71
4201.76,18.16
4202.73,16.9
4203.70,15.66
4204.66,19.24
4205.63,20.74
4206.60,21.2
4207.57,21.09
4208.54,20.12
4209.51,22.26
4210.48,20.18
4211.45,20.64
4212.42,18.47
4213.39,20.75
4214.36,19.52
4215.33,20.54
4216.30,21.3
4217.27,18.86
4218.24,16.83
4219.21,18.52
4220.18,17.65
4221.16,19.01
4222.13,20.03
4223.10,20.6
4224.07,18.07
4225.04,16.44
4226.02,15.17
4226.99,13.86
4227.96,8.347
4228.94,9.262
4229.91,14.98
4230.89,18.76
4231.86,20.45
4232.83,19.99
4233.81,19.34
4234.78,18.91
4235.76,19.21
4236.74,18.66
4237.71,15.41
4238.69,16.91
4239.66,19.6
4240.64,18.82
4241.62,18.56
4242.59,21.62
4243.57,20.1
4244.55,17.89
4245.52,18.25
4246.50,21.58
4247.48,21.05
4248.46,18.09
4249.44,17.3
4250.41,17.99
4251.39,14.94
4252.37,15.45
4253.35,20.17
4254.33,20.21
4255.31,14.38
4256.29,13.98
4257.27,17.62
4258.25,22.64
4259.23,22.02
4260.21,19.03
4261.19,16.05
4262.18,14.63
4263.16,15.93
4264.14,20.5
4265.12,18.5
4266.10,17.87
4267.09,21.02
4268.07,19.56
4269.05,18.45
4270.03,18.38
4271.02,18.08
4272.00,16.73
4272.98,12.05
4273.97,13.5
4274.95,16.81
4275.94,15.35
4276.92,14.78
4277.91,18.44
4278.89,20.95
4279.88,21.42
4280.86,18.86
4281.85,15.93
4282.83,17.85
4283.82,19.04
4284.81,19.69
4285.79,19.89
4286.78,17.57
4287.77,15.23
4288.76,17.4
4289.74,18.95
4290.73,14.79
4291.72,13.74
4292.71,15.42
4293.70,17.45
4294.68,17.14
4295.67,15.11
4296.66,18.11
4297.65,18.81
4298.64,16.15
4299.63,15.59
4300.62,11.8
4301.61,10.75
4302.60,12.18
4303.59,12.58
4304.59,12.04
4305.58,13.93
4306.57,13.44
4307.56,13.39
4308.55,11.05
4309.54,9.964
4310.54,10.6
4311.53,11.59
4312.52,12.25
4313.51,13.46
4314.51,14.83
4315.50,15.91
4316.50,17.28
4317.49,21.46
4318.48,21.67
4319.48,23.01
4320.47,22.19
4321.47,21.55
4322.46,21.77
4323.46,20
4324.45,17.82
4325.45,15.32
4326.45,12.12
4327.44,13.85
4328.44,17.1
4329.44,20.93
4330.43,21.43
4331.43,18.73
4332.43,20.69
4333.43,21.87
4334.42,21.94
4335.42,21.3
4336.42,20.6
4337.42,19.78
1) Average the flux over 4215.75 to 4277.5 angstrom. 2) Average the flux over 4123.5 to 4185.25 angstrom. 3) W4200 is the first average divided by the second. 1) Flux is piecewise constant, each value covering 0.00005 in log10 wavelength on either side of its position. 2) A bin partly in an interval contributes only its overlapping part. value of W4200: 0.91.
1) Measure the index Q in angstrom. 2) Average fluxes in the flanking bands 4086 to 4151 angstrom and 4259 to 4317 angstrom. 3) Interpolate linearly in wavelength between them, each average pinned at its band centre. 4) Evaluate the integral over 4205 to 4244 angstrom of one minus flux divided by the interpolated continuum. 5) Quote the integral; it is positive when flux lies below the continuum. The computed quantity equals -2.6 angstrom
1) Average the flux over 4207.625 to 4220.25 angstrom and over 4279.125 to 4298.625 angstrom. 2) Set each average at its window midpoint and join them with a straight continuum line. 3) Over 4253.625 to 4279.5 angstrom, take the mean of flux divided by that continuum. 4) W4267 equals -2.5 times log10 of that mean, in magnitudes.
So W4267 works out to 0.034 mag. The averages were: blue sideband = 19.8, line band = 17.6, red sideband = 17.5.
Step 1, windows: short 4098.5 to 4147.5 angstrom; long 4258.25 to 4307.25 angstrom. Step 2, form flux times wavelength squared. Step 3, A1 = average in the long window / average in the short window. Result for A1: 0.95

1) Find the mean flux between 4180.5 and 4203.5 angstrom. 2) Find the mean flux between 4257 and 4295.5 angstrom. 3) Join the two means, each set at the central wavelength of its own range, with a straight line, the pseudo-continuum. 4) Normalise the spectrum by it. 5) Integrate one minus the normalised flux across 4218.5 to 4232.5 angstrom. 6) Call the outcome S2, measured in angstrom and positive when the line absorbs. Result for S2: 1.3 angstrom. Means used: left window 18.7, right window 17.7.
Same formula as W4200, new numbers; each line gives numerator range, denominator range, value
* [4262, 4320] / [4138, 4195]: 0.84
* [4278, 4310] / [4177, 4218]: 0.83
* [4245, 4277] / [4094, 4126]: 0.93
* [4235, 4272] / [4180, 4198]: 0.96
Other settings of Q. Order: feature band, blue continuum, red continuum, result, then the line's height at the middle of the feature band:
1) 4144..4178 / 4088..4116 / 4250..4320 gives -1.5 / 18.5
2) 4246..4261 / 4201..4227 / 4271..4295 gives -0.4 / 17.9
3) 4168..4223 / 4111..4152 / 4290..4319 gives -4.0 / 17.8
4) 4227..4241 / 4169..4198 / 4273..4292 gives 0.9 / 18.1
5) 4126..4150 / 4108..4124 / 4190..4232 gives 0.1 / 19.5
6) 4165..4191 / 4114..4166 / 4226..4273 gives 0.2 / 19.1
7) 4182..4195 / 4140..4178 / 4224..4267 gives 0.2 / 18.8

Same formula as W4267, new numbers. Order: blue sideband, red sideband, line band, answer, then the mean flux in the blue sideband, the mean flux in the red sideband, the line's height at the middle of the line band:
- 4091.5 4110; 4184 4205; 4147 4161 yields -0.07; 18.5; 18.4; 18.5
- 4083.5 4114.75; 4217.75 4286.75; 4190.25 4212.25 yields -0.06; 19.3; 17.8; 18.3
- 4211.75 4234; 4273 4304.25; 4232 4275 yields -0.07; 17.7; 16.4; 17.1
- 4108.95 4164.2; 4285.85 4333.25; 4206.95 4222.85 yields -0.09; 19.7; 16.2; 18.1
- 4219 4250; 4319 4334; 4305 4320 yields 0.26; 17.9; 19.2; 19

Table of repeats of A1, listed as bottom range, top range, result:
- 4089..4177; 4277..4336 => 0.94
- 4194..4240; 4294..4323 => 0.88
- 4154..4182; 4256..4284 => 0.96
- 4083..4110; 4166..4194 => 1.03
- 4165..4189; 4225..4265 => 0.96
